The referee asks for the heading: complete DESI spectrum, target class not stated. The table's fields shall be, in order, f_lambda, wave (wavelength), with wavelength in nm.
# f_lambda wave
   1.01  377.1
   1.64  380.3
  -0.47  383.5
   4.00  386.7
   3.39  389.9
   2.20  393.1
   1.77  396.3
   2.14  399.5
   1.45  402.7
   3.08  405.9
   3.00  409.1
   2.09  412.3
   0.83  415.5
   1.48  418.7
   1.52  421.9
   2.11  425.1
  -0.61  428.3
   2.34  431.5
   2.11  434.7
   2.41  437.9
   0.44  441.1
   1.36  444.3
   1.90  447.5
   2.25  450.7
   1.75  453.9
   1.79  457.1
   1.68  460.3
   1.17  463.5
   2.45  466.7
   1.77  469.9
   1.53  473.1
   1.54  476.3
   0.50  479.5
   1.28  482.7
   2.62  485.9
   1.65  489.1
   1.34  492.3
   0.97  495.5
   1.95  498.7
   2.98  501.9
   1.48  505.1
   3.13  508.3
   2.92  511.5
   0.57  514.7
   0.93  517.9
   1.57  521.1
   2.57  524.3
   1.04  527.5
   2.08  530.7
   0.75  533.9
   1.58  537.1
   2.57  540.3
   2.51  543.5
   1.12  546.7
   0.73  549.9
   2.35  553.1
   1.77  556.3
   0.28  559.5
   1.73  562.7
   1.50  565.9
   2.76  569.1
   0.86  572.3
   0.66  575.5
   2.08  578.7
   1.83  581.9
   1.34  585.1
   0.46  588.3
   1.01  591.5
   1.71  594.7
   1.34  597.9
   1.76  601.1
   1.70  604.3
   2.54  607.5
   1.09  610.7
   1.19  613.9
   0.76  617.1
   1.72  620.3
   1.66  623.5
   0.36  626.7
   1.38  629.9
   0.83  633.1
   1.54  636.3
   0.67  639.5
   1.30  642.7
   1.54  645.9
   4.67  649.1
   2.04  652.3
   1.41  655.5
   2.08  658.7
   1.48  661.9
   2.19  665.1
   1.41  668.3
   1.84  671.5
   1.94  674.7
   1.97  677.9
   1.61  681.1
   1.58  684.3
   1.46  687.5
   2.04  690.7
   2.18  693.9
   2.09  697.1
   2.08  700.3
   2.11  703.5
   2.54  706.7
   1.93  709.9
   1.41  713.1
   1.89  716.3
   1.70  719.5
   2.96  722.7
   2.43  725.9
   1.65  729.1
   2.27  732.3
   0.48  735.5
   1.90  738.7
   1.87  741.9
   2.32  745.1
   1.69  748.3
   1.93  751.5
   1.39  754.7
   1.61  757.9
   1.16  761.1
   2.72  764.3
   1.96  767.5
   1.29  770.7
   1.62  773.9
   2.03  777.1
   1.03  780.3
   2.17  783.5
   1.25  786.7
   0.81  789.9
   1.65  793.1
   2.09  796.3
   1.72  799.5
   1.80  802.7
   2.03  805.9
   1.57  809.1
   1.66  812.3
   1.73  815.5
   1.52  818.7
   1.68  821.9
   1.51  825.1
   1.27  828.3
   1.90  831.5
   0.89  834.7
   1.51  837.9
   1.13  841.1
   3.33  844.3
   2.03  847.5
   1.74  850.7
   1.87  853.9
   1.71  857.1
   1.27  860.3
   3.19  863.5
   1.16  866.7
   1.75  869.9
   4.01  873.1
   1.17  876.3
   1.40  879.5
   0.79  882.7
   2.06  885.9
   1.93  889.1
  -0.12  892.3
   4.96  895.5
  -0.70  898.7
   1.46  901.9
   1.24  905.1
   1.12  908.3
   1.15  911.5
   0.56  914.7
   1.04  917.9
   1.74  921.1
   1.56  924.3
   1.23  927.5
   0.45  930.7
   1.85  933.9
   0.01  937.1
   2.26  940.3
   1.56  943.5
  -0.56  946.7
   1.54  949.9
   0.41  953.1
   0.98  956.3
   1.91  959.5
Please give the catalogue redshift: 0.741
